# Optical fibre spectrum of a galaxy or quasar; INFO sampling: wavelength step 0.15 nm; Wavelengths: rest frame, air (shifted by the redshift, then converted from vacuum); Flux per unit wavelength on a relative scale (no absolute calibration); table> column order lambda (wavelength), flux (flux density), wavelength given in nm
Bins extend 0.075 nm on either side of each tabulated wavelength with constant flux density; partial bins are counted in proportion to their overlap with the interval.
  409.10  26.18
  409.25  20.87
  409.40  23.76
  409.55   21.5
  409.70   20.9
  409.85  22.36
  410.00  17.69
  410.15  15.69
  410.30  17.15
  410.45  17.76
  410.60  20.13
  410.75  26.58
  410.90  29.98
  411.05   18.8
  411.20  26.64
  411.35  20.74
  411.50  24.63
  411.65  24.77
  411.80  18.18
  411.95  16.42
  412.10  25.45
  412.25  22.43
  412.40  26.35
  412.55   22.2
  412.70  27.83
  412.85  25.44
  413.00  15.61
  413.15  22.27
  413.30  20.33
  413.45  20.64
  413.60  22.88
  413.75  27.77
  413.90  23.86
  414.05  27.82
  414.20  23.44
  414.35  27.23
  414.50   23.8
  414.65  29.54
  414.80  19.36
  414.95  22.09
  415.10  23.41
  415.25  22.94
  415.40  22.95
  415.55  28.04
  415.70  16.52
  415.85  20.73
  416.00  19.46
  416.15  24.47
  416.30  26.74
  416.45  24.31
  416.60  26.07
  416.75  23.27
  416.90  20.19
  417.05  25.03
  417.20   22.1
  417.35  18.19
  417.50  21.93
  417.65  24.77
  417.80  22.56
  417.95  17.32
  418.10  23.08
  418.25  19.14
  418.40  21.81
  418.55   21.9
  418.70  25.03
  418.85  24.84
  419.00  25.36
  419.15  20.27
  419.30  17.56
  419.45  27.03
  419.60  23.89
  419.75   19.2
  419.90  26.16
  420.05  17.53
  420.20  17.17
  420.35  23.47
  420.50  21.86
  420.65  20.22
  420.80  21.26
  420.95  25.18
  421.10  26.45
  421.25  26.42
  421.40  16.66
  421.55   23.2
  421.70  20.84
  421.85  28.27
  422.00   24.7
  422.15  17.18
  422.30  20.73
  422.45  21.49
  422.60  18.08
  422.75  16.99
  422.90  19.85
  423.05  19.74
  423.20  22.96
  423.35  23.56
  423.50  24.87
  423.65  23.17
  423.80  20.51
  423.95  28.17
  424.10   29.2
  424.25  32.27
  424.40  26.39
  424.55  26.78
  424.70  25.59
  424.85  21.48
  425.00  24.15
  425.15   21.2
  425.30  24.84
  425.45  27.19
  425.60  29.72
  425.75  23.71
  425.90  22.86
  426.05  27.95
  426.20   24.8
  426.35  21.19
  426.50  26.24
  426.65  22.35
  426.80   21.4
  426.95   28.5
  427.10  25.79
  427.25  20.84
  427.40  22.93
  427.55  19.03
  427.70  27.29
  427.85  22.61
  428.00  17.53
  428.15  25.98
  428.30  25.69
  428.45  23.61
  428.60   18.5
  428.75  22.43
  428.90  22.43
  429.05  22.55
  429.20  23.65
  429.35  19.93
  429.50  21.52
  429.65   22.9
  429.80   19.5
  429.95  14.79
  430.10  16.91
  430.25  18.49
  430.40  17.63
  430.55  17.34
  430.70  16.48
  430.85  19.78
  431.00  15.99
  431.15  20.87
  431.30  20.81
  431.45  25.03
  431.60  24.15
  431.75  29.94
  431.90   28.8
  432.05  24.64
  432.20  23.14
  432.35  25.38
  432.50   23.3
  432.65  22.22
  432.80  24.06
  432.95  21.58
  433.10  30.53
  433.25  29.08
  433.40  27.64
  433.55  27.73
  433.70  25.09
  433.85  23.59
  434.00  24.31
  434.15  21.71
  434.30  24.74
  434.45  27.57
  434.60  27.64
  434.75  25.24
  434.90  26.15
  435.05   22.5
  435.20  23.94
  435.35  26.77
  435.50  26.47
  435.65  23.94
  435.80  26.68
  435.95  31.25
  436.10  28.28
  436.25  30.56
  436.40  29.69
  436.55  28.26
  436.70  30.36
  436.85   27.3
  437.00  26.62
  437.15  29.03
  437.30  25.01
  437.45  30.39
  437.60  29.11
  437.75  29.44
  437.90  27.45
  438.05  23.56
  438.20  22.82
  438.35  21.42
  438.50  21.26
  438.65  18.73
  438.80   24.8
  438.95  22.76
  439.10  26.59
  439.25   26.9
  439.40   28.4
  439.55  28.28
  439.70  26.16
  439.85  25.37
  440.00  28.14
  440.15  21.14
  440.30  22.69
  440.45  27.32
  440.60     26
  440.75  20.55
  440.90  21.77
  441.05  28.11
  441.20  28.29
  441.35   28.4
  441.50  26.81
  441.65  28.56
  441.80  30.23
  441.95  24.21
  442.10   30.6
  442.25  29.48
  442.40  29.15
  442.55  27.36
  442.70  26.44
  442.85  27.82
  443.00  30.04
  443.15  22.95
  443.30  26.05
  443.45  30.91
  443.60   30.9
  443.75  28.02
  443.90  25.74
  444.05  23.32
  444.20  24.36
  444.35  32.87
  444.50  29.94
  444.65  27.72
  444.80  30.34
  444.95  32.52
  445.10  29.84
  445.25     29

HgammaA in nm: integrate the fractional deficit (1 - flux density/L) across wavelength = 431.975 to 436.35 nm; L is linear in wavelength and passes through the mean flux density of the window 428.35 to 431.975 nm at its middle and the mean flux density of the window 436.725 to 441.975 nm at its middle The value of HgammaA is -0.49 nm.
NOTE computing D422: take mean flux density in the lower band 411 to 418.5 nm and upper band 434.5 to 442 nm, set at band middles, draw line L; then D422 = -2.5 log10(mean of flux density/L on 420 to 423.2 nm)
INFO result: 0.12 mag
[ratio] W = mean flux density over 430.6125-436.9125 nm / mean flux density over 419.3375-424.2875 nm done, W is 1.12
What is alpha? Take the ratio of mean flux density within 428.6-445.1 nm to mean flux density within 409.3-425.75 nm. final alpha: 1.1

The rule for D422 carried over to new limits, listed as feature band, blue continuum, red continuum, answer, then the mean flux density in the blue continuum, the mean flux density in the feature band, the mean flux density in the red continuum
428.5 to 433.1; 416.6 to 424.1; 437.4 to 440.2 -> 0.11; 22.2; 21.7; 25.4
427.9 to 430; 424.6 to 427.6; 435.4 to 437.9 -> 0.17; 24.2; 21.6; 28.2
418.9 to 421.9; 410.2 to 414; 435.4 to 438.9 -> 0.07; 22.6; 22.4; 26.6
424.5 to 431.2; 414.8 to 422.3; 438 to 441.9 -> 0.06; 22.4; 22.3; 25.2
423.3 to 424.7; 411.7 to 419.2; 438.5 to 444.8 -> -0.09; 22.9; 26.1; 26.7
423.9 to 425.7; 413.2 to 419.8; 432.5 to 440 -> -0.09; 22.9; 26.4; 26.1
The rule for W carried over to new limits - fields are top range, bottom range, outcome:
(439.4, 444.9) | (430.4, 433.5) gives 1.16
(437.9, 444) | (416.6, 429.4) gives 1.14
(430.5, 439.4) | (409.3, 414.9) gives 1.12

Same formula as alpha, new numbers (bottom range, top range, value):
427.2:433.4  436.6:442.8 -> 1.18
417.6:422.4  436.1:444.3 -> 1.20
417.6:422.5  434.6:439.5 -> 1.19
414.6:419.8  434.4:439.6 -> 1.17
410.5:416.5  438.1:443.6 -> 1.12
